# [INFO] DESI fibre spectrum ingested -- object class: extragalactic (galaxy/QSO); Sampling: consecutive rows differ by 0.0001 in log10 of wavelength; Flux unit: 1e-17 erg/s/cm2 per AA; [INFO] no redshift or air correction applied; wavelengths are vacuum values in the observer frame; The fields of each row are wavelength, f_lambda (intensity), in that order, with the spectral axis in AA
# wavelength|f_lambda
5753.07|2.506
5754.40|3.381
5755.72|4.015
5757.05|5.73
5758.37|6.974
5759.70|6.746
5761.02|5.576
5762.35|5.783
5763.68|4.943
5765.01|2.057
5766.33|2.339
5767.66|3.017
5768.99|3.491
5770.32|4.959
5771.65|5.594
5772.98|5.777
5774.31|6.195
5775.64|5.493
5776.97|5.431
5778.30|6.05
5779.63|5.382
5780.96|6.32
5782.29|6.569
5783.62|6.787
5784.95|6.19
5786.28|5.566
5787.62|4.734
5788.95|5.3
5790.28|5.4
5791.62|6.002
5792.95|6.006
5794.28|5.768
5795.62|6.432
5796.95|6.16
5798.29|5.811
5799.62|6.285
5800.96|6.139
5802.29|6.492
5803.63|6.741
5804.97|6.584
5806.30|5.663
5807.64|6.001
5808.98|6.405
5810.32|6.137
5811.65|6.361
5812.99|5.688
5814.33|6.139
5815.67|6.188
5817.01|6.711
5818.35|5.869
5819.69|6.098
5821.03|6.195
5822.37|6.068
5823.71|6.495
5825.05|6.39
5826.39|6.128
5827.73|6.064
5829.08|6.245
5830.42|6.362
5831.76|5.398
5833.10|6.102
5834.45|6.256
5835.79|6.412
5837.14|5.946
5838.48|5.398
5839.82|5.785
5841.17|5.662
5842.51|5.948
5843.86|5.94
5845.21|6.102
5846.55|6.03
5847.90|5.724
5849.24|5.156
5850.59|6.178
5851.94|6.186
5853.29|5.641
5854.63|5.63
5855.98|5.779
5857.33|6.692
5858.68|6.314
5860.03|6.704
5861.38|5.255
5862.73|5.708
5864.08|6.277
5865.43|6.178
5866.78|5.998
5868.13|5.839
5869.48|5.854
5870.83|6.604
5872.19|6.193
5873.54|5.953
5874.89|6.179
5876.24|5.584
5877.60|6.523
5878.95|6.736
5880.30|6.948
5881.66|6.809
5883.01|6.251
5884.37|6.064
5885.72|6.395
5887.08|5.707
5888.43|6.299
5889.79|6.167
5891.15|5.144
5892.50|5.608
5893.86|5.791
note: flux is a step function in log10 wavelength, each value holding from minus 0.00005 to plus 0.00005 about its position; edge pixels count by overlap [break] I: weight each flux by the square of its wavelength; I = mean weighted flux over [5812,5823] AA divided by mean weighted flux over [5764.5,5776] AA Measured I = 1.4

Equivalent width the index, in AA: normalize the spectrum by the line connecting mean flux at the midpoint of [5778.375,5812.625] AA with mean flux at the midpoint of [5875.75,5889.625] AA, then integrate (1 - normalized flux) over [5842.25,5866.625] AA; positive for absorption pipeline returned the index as 1.1 AA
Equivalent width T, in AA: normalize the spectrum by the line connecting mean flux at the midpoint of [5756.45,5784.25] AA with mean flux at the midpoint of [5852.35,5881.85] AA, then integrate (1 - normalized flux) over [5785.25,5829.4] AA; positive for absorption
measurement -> -3.5 AA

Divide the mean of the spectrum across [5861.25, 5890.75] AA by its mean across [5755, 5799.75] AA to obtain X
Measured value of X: 1.14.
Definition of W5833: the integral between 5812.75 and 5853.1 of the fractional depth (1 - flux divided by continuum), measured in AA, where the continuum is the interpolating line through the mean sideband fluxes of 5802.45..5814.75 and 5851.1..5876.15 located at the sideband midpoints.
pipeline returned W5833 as 0.70 AA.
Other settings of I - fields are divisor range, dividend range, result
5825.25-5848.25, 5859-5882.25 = 1.05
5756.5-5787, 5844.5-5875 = 1.16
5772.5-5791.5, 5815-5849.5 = 1.06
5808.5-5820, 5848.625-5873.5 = 0.99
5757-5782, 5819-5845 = 1.20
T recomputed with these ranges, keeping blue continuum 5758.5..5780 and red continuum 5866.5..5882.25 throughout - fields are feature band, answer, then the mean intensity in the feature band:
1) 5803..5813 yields -1.4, 6.23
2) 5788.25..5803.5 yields -2.0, 6.01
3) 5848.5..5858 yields 0.2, 5.9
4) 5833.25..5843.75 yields -0.2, 5.92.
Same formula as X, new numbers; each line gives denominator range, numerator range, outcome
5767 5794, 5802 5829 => 1.13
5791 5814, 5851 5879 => 0.99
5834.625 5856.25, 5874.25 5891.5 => 1.06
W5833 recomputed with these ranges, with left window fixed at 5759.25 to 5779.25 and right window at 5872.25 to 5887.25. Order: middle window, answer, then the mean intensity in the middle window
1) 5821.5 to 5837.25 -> -1.4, 6.16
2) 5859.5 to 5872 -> 0.2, 6.04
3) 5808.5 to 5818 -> -1.3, 6.22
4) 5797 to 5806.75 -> -1.7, 6.25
